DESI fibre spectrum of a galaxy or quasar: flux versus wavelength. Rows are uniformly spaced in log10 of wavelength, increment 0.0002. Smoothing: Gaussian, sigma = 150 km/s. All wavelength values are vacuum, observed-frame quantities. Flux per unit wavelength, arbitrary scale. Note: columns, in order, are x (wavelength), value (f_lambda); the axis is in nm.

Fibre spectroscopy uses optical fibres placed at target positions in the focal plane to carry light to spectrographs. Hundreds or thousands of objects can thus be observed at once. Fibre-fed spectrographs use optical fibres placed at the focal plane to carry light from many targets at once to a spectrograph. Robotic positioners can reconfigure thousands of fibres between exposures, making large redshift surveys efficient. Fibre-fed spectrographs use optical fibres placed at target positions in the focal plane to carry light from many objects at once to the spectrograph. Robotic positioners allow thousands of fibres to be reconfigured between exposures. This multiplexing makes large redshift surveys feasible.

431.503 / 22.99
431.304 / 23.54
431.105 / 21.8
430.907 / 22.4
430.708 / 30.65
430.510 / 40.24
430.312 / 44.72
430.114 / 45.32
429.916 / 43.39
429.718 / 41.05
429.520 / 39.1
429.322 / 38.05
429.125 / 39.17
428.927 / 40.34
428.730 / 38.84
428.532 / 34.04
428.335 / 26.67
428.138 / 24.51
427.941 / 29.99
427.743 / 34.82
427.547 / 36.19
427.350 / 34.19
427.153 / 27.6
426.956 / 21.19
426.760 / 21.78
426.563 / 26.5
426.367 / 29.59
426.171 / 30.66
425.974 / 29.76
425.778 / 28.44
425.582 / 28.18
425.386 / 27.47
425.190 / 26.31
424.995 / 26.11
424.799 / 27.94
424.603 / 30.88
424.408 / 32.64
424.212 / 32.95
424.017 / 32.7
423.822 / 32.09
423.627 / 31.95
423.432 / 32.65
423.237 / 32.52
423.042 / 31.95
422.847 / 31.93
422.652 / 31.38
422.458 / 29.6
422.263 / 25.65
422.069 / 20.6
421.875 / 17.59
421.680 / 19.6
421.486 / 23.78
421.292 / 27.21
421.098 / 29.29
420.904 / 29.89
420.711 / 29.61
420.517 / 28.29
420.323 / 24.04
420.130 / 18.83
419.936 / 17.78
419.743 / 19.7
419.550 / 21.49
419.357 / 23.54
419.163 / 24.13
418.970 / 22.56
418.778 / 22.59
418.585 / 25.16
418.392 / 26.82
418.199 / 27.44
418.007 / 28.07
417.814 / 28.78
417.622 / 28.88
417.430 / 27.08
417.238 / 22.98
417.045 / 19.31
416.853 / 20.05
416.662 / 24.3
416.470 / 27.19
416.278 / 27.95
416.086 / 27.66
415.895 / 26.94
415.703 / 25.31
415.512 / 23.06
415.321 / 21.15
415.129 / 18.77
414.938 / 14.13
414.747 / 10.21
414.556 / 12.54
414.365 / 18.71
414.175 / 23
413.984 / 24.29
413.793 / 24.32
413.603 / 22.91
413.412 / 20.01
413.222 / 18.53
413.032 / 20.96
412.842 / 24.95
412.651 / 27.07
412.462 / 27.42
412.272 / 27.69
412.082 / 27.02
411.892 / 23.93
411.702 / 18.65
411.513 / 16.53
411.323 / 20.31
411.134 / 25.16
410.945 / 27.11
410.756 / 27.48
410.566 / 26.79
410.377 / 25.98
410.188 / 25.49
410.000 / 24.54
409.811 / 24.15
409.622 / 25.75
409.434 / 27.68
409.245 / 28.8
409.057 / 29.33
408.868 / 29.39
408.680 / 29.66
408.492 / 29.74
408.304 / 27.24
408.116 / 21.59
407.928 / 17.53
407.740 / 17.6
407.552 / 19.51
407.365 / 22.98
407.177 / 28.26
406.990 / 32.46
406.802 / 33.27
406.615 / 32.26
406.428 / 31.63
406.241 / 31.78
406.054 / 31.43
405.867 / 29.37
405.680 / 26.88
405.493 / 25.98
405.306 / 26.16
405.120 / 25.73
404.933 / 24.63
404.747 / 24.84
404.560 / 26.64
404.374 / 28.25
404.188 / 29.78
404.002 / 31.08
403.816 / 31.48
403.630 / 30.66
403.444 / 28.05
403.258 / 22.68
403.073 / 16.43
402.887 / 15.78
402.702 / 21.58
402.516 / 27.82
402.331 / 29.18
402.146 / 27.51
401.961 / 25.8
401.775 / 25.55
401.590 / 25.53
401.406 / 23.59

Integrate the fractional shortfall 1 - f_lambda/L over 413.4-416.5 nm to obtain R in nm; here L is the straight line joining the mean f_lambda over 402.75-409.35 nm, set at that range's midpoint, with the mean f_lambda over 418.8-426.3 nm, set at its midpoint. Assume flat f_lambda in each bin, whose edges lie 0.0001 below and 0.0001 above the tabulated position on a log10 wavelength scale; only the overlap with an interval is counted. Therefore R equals 0.62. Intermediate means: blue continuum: 26.8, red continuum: 27.1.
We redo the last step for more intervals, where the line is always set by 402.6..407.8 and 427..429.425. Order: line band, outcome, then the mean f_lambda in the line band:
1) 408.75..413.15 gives 0.48 nm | 25.3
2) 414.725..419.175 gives 0.91 nm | 24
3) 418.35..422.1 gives 0.90 nm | 23.6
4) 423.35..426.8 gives 0.32 nm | 29.5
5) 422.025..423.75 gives 0.10 nm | 30.1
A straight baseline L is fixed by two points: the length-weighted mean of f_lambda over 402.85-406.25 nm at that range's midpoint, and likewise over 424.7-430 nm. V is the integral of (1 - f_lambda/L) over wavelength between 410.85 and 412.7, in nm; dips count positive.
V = 0.28 nm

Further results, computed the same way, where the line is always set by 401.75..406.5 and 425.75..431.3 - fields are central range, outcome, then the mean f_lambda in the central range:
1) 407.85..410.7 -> 0.178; 26.3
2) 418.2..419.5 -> 0.262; 24.3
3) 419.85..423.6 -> 0.552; 26.6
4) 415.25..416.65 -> 0.193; 25.6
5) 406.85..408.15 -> 0.204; 23.3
